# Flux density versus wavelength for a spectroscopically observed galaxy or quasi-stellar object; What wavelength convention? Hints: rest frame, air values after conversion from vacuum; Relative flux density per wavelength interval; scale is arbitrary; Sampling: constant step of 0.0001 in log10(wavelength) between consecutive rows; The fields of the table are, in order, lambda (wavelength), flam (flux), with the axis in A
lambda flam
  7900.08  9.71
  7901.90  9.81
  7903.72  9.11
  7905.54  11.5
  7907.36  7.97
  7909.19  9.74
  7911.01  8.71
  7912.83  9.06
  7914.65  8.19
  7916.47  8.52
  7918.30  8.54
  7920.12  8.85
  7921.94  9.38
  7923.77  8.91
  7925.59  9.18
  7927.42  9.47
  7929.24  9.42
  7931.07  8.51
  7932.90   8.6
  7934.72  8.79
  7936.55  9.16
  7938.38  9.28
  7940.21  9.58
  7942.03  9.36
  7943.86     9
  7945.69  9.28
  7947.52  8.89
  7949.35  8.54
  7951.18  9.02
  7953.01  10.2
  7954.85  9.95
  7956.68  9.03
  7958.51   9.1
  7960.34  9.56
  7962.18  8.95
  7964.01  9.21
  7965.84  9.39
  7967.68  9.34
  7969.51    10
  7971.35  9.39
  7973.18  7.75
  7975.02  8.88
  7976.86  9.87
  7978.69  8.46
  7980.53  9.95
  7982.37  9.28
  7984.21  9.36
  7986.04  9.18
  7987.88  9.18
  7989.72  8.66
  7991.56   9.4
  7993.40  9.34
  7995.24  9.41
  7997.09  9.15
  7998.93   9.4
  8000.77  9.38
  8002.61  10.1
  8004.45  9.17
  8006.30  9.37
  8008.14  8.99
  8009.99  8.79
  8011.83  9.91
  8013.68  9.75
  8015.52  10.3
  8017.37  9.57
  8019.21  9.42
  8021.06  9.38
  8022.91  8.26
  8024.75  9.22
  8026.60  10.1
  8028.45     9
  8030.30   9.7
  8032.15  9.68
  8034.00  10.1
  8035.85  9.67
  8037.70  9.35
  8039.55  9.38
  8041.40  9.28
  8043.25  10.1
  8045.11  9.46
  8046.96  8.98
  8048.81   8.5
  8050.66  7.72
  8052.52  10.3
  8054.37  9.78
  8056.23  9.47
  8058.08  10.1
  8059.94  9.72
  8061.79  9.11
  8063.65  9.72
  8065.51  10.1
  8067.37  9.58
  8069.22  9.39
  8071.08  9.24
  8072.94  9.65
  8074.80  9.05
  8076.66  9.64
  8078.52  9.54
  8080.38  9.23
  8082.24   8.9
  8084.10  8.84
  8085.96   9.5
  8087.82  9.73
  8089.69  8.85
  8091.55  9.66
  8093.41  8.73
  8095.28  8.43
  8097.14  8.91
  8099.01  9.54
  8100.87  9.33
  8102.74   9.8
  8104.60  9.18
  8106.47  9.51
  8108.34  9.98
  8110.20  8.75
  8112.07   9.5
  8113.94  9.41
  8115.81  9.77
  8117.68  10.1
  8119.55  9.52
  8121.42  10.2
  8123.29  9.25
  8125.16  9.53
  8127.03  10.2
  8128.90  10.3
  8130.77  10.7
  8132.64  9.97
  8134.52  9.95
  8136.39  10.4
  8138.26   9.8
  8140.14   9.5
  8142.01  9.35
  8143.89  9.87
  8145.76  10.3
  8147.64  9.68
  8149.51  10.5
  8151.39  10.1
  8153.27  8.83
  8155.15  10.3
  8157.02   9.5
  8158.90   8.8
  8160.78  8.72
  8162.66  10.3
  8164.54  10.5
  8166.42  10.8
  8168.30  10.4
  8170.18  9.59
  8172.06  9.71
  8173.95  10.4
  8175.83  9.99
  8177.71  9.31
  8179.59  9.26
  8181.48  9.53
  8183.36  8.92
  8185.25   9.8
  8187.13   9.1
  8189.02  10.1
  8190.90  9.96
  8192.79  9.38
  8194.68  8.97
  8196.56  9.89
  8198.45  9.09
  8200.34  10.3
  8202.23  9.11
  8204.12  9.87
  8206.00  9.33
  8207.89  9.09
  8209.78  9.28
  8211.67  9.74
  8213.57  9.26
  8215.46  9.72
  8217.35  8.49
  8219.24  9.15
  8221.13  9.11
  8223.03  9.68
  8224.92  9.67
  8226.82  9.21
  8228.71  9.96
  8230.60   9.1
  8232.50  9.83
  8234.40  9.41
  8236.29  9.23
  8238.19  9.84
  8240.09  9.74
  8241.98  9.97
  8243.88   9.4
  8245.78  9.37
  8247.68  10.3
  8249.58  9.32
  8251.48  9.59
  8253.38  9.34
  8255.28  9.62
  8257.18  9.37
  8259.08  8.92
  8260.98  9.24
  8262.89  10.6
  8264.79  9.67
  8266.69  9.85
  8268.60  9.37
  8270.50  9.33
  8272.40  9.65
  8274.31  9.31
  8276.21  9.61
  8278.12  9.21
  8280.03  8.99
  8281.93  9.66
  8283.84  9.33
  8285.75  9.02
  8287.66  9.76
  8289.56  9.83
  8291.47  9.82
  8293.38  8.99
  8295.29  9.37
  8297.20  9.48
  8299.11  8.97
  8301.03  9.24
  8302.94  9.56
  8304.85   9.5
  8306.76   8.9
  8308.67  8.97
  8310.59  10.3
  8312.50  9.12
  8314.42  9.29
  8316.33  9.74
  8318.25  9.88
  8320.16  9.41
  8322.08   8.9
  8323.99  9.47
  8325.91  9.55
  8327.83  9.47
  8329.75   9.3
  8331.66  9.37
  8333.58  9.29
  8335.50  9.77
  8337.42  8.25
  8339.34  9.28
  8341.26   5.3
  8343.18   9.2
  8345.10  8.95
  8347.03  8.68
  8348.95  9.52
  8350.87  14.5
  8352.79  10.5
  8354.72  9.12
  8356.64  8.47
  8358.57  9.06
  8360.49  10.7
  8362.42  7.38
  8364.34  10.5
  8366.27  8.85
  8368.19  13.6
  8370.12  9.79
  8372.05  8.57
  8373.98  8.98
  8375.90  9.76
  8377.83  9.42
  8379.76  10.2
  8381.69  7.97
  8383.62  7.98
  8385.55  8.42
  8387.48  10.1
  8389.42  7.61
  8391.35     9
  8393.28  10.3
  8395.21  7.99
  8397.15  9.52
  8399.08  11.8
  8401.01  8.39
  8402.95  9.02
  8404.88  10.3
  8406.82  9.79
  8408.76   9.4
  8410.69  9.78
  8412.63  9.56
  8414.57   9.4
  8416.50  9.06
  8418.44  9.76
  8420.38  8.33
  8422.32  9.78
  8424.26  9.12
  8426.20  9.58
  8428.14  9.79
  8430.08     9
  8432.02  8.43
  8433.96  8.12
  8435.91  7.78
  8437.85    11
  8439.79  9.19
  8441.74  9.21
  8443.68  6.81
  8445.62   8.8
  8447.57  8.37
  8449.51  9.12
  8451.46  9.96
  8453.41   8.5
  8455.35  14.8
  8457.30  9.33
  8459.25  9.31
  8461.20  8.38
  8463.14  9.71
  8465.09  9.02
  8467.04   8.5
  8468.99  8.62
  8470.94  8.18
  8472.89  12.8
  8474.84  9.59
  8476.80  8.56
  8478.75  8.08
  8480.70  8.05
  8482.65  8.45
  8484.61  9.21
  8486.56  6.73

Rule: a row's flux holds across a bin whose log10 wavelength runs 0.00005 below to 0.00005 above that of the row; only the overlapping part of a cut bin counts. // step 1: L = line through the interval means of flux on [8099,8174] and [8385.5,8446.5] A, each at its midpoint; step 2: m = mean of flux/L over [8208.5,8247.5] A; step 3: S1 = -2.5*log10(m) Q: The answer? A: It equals 0.02 mag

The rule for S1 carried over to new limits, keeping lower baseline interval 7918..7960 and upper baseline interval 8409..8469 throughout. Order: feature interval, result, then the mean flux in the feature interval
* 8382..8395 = 0.05 mag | 8.8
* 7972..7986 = 0.01 mag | 9.1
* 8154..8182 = -0.07 mag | 9.8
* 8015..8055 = -0.03 mag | 9.41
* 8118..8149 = -0.08 mag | 9.92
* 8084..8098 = 0.01 mag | 9.1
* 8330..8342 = 0.07 mag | 8.65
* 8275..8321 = -0.02 mag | 9.41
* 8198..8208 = -0.04 mag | 9.52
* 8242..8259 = -0.04 mag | 9.53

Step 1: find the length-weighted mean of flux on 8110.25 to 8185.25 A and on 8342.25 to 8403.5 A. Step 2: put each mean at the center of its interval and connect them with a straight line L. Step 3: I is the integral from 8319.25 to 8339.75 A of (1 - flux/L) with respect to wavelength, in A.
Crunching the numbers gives 0.6 A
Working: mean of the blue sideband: 9.8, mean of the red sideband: 9.5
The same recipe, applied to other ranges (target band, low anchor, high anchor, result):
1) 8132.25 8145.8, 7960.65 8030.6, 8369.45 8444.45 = -0.9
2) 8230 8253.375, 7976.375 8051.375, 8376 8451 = -0.9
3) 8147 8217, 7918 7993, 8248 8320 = -2.0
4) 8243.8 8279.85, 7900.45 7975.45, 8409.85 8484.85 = -1.3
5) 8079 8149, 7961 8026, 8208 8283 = -1.4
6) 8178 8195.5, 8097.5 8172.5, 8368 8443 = 0.4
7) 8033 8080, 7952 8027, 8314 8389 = -0.6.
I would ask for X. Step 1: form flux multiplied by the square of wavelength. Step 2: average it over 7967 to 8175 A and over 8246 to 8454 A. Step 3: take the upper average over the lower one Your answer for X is 1.1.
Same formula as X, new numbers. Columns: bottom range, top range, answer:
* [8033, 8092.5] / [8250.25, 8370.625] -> 1.07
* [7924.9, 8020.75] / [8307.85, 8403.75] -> 1.11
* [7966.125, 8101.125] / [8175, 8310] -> 1.07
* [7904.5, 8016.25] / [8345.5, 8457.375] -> 1.14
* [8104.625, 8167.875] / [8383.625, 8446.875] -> 1.00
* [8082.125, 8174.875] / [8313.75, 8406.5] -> 1.03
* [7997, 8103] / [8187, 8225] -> 1.04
